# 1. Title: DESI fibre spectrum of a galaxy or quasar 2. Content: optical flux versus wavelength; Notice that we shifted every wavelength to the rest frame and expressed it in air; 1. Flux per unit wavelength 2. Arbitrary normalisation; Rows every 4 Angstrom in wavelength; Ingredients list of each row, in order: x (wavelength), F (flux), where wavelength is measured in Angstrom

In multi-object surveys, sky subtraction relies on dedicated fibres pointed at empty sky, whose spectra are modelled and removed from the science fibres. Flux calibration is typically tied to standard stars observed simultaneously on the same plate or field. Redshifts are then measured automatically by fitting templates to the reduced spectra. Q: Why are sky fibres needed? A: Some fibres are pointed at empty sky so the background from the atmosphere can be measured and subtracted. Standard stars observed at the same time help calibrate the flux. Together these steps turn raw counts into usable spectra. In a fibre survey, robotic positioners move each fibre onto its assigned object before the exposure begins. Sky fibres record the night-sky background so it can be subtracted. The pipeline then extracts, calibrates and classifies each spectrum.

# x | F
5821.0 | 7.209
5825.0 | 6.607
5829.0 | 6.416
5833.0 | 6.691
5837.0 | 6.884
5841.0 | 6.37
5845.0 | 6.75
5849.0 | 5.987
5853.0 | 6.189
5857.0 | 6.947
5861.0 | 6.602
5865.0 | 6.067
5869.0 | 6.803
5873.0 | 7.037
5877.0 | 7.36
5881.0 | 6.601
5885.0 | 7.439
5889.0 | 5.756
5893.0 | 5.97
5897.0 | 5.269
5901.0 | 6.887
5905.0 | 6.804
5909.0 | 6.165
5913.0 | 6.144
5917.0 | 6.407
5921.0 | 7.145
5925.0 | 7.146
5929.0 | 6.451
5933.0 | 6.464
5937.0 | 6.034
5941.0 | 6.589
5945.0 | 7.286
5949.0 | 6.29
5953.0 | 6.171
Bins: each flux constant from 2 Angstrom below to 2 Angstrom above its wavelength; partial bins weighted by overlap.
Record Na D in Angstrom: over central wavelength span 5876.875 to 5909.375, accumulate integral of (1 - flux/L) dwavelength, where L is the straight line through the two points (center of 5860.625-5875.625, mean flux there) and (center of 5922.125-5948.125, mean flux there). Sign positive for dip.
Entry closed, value 1.1 Angstrom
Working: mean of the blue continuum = 6.66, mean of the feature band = 6.44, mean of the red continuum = 6.66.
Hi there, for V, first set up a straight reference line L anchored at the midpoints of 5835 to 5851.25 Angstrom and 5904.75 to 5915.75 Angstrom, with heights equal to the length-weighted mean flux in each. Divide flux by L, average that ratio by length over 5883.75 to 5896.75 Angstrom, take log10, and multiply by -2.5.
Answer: 0.032 mag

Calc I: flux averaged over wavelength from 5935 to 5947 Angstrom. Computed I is 6.64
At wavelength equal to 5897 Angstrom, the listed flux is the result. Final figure 5.269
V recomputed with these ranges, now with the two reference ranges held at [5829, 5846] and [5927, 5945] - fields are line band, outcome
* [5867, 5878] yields -0.07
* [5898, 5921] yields 0.01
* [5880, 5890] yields -0.02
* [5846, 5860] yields 0.03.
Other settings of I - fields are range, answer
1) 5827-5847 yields 6.62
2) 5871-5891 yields 6.84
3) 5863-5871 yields 6.44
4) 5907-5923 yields 6.47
